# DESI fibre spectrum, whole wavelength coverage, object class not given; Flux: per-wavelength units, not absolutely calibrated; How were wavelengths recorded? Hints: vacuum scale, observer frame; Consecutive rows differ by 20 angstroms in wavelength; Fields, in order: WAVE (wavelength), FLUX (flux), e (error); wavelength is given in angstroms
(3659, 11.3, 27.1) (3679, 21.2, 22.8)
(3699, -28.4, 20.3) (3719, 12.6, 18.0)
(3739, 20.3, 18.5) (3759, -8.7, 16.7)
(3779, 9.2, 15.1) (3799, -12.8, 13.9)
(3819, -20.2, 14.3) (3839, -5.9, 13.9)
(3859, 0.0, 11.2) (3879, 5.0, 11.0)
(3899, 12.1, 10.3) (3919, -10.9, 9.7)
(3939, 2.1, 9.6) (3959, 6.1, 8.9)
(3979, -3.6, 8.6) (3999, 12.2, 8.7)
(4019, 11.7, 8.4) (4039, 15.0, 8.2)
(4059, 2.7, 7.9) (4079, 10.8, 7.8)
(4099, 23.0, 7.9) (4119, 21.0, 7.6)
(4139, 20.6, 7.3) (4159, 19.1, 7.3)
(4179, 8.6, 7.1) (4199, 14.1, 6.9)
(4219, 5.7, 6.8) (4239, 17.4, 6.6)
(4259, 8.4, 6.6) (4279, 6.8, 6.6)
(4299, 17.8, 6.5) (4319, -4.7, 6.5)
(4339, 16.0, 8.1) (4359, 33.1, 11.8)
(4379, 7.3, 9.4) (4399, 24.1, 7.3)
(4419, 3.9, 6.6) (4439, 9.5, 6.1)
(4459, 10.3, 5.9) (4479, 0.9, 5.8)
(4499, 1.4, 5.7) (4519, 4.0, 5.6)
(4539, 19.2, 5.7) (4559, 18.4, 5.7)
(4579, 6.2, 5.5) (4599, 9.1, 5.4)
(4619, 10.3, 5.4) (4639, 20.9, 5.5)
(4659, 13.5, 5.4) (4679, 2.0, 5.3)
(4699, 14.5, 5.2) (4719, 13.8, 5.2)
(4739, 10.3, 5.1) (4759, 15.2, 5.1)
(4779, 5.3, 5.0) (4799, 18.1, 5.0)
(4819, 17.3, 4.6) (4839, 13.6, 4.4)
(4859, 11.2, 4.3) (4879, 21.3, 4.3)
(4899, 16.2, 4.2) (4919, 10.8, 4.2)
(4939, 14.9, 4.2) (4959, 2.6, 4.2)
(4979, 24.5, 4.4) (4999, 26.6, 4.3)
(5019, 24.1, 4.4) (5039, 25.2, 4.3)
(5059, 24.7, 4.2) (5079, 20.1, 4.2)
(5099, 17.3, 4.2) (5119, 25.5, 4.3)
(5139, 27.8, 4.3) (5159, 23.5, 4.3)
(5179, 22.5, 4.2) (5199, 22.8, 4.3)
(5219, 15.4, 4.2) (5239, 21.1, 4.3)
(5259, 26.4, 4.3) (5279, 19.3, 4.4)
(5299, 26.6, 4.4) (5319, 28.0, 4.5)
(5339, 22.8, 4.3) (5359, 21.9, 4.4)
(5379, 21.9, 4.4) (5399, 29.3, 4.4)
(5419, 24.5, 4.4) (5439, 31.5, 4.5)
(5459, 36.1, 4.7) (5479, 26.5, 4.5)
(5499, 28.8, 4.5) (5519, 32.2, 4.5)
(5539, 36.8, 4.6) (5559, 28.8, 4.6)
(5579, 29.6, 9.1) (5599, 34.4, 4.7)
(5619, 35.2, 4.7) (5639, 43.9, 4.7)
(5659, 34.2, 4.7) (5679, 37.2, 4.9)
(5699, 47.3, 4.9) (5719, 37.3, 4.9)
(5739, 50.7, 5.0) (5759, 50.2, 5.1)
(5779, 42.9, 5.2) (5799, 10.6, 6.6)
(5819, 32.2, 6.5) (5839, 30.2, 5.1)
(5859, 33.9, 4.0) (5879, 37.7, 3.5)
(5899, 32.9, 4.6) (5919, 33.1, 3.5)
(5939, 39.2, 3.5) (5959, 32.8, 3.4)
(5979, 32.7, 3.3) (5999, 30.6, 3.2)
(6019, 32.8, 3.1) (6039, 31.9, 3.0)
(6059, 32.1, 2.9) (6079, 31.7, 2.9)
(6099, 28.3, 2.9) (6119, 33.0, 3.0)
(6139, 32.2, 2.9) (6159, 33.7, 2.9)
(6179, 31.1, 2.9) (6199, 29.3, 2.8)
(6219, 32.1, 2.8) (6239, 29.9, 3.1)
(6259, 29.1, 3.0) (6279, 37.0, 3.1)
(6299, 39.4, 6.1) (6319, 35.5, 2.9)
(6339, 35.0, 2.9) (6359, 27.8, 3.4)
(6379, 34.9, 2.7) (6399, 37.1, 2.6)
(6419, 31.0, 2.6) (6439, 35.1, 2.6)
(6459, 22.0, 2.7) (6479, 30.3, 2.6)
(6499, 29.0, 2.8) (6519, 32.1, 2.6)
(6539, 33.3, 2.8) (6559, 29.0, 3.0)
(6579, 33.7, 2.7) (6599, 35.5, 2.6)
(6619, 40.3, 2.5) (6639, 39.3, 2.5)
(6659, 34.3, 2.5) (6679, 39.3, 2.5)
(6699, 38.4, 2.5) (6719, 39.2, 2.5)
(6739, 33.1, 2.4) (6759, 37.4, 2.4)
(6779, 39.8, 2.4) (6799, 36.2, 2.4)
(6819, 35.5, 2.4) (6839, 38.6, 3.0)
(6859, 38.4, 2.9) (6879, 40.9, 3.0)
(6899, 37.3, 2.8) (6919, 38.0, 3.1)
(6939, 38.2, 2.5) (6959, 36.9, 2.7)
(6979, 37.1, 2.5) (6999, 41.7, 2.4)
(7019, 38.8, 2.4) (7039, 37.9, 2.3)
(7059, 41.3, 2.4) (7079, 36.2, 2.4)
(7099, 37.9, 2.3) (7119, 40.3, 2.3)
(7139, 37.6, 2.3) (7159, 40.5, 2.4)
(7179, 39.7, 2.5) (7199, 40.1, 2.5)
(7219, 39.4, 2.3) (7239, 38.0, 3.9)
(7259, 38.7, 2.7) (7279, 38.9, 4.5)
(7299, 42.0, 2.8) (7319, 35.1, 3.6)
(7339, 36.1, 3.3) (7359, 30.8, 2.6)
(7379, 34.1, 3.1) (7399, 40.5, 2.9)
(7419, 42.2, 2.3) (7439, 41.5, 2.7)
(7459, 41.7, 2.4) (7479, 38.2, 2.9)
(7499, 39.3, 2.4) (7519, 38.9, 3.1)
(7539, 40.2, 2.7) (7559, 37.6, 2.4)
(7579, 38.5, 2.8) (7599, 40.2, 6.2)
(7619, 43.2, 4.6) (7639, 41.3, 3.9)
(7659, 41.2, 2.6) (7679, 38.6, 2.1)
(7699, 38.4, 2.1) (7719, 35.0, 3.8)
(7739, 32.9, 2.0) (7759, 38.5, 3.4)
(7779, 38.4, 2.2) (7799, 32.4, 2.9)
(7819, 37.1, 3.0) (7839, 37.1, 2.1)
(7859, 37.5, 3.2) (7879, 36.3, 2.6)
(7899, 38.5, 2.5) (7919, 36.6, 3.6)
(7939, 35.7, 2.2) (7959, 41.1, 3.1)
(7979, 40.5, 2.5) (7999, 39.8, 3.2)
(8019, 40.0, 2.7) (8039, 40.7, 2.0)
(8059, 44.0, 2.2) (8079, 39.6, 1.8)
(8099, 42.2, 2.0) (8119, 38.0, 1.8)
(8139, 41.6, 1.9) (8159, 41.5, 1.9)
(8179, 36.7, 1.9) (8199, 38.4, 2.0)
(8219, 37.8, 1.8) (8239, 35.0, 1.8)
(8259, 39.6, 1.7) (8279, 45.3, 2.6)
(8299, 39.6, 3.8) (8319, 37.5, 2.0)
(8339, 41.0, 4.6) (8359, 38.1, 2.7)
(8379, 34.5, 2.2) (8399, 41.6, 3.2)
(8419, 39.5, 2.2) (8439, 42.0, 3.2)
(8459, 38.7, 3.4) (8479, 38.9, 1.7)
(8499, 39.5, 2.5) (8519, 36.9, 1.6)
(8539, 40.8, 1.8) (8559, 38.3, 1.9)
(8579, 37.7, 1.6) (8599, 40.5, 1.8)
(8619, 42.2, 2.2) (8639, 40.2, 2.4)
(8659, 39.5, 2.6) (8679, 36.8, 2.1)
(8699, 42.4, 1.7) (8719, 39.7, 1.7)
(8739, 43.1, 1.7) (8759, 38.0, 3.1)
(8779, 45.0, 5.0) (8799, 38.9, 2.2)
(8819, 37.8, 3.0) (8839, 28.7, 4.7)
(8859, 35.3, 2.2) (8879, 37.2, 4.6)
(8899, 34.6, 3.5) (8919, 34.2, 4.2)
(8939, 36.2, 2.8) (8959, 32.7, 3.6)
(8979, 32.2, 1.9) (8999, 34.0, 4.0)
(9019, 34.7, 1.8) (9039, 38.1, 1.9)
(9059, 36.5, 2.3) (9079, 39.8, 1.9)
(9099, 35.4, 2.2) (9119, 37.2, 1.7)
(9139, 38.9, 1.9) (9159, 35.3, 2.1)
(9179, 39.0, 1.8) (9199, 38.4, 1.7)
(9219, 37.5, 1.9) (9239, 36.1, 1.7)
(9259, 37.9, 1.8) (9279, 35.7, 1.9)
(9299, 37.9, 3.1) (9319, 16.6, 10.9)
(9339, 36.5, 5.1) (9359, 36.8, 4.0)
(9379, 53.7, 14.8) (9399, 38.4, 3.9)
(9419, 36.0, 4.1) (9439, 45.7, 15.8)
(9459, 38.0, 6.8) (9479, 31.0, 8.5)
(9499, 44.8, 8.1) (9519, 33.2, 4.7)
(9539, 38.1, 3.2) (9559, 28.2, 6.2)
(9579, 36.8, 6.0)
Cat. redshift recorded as 0.248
